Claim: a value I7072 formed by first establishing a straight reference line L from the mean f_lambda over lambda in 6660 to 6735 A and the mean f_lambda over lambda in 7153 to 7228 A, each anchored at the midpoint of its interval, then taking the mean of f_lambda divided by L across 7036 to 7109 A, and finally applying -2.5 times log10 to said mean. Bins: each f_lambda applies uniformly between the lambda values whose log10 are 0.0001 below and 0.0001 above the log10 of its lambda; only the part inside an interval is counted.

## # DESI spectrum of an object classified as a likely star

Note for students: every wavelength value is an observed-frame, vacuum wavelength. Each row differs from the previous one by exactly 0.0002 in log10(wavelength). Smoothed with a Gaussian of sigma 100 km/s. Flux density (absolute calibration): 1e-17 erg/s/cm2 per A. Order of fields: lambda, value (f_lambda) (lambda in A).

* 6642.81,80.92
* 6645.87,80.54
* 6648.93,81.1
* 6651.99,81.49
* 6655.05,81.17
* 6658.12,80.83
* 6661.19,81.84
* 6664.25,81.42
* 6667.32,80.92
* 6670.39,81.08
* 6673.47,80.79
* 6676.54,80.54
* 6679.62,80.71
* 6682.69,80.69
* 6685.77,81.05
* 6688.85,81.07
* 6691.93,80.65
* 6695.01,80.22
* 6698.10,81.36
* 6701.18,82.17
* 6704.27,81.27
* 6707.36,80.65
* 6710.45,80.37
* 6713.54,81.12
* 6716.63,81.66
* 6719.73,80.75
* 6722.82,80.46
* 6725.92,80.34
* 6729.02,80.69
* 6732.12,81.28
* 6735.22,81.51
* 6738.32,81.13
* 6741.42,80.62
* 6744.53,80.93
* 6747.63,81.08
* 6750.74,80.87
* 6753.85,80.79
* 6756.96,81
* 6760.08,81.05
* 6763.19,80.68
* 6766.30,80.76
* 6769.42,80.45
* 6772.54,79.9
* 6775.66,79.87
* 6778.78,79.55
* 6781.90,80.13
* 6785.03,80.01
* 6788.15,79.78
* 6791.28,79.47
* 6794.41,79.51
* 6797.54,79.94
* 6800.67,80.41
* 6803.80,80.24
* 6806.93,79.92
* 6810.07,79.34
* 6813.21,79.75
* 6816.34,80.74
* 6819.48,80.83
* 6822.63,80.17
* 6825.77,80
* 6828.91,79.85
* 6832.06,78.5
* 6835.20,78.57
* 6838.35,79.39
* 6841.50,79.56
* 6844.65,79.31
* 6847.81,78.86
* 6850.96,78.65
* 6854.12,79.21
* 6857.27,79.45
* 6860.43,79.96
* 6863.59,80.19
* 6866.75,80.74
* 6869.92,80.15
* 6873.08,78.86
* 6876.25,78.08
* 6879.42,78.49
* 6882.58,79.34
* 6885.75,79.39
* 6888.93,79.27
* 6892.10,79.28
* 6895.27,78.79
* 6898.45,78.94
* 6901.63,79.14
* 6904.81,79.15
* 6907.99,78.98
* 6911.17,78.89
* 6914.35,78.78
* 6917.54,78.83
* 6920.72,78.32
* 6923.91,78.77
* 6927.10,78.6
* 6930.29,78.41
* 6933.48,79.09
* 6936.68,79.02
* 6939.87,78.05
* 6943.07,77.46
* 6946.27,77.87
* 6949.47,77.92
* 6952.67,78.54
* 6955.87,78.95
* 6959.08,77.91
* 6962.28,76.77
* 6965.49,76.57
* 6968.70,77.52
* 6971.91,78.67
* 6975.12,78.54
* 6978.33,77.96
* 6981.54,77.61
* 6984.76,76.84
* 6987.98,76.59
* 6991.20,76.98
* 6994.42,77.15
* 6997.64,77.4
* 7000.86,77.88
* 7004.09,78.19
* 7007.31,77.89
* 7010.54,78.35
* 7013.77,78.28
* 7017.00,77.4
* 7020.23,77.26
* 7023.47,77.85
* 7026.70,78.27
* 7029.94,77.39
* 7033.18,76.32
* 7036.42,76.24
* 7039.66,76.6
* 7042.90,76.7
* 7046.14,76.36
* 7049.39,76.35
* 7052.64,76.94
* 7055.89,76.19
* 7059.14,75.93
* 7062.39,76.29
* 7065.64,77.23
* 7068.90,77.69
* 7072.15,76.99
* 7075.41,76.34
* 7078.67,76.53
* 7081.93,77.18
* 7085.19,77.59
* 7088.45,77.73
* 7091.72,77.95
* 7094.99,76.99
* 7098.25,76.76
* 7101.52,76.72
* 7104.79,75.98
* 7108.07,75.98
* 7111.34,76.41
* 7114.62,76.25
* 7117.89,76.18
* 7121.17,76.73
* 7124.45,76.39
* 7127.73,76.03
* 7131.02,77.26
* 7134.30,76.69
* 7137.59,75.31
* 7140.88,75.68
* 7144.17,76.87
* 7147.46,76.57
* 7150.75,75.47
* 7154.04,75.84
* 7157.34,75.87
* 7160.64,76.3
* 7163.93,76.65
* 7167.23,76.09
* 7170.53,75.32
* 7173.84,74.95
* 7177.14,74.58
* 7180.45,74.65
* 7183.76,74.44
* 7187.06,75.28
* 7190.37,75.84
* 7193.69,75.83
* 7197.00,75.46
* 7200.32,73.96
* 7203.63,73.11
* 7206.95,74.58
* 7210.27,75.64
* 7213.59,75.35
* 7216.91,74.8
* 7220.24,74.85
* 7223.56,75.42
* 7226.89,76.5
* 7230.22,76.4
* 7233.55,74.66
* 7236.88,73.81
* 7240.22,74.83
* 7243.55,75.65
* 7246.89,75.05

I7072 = -0.002 mag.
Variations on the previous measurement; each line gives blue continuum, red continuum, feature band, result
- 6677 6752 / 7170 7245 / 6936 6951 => 0.00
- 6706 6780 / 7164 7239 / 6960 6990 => 0.01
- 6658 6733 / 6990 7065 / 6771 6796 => 0.00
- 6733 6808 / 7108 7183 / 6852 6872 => -0.01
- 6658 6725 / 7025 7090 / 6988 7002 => 0.00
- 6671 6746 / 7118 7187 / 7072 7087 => 0.00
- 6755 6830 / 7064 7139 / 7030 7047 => 0.01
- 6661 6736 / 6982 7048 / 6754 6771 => -0.01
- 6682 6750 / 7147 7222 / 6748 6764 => -0.01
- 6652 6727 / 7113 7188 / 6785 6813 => 0.00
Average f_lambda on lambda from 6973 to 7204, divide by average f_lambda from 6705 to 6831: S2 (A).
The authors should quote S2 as 1.0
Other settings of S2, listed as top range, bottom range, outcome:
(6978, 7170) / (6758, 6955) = 0.97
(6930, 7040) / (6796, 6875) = 0.98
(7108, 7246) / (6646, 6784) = 0.93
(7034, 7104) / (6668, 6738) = 0.95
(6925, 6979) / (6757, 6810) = 0.98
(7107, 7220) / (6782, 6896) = 0.95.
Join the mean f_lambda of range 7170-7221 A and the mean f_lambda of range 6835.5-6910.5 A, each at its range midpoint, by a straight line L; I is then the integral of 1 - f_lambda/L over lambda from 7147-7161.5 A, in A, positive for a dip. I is -0.09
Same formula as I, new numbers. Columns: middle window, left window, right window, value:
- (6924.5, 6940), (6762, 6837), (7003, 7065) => -0.07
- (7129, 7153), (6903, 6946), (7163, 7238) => -0.12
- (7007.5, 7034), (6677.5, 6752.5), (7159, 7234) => -0.12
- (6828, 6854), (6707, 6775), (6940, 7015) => 0.14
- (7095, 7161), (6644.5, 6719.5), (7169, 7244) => -0.31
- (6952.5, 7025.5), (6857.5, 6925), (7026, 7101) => 0.17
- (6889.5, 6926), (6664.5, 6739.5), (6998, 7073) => -0.14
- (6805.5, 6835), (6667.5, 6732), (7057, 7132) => -0.08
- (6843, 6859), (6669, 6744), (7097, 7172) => 0.05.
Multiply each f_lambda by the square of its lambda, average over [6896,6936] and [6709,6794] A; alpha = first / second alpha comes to 1.0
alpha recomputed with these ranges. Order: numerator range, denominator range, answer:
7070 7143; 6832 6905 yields 1.04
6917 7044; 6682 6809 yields 1.03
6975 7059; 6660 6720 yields 1.05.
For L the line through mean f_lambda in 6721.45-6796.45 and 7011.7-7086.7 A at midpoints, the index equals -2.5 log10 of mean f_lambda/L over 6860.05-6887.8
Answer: 0.00 mag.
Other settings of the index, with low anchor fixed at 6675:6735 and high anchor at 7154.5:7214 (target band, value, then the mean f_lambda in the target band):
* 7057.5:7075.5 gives 0.00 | 76.8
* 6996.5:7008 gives -0.01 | 77.9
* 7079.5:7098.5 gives -0.01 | 77.4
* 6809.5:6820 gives -0.01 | 80.2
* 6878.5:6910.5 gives -0.01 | 79.1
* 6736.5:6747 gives -0.01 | 81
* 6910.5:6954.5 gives 0.00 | 78.5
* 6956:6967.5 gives 0.01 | 77.3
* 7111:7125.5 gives -0.01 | 76.4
